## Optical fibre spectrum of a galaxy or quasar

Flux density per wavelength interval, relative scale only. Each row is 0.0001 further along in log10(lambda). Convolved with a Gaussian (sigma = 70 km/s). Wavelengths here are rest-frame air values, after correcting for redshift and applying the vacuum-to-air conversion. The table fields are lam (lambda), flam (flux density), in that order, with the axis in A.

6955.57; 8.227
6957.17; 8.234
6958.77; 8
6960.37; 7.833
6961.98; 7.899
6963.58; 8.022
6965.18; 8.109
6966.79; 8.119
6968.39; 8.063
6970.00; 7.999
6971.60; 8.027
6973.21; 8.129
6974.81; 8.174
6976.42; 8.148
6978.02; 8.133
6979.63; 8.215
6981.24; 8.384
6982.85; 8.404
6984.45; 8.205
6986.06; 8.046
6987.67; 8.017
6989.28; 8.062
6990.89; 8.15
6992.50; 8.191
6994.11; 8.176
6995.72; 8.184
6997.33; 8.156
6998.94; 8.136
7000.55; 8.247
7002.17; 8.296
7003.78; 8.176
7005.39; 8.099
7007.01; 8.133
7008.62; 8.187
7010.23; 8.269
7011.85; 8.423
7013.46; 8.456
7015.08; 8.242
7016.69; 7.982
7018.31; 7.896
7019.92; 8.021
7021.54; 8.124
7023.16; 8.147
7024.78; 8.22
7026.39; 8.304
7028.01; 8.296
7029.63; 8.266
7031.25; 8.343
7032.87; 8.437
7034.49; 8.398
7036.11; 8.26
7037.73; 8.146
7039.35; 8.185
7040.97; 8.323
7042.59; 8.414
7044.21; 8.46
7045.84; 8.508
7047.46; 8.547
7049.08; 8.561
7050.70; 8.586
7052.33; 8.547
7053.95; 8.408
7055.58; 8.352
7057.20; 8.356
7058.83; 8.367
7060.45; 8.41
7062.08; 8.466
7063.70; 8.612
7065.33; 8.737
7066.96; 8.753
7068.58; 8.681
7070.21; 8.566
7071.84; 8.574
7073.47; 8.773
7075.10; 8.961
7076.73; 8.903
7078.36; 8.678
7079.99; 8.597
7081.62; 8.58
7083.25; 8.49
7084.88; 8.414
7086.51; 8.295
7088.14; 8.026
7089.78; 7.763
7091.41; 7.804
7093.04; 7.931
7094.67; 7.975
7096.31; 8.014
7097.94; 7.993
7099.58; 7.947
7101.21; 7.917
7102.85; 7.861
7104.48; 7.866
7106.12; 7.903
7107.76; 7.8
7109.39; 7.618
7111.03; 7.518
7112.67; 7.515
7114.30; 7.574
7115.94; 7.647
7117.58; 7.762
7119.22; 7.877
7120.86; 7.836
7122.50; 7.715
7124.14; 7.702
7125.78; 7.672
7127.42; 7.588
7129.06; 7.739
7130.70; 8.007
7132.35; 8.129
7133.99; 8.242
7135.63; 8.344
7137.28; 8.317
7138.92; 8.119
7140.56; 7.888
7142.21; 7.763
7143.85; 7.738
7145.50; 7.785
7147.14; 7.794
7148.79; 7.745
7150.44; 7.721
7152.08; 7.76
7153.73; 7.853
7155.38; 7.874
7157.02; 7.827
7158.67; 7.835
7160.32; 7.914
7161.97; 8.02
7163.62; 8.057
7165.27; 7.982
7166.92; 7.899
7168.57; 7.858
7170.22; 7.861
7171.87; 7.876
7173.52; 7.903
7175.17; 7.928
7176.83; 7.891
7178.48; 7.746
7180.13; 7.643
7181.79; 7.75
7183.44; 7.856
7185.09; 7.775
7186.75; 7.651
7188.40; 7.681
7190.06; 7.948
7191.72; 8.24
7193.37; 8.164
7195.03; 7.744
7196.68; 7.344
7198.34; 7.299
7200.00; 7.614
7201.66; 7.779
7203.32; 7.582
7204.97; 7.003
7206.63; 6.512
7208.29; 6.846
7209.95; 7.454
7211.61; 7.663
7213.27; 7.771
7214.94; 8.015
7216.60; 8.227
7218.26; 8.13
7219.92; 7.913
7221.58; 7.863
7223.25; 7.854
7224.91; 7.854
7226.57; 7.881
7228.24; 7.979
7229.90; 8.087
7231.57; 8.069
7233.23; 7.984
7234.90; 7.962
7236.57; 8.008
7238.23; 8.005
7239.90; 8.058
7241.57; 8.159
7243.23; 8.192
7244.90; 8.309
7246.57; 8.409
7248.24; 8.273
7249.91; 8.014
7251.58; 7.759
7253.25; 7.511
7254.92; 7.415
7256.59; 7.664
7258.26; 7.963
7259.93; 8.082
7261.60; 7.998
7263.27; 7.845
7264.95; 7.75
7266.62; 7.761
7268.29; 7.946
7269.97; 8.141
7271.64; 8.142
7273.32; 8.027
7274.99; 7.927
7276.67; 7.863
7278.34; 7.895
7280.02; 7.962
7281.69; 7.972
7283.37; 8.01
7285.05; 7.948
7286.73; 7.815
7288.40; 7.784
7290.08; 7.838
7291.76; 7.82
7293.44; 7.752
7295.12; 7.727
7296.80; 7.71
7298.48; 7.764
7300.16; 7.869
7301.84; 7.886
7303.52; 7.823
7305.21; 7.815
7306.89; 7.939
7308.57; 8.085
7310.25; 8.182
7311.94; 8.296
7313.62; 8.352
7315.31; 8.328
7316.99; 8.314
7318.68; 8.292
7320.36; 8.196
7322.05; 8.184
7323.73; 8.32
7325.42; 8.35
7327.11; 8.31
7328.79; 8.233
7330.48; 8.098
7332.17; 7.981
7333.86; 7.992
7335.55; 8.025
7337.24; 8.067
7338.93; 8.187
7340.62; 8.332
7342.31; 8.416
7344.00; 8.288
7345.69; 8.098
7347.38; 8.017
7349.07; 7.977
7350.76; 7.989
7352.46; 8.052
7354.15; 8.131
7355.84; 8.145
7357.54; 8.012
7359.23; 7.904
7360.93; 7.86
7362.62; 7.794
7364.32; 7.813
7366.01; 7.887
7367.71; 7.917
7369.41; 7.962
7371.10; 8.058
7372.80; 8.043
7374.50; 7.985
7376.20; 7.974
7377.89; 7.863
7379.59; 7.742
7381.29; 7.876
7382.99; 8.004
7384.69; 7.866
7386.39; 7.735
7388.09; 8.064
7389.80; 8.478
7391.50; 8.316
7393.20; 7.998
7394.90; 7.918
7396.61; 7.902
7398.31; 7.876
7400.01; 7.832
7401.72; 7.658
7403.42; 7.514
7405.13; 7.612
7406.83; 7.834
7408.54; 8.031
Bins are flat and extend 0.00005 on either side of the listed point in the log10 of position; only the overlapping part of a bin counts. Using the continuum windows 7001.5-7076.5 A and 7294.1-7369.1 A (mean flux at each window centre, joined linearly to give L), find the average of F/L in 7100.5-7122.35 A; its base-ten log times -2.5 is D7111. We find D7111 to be 0.08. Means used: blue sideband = 8.38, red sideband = 8.07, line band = 7.74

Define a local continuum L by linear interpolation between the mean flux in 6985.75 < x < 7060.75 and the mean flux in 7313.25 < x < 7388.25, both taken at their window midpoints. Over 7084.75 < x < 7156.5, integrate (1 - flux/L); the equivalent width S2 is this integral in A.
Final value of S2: 3.0 A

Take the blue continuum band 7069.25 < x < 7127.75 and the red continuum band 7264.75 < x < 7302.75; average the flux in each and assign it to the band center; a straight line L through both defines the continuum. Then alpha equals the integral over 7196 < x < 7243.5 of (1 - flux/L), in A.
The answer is 1.10 A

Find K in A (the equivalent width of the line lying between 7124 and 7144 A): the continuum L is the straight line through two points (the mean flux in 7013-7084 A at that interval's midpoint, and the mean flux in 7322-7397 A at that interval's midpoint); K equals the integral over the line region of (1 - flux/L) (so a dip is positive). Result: 0.9 A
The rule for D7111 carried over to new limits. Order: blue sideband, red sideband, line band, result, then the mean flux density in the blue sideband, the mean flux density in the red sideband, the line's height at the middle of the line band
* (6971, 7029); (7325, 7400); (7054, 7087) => -0.06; 8.18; 8.03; 8.15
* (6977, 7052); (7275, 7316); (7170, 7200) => 0.04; 8.25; 7.93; 8.06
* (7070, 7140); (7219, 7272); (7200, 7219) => 0.06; 8.05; 7.96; 7.99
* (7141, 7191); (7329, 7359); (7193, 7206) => 0.05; 7.83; 8.1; 7.88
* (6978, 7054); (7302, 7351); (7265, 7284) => 0.03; 8.26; 8.15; 8.17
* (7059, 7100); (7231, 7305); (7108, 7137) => 0.07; 8.4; 7.93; 8.29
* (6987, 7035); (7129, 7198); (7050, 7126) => -0.02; 8.2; 7.88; 8.04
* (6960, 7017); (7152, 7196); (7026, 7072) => -0.05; 8.16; 7.87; 8.06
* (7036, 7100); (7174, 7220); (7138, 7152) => 0.02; 8.4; 7.68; 7.97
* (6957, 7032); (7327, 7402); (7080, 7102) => 0.00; 8.16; 8.01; 8.12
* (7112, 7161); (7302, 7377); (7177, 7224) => 0.03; 7.84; 8.09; 7.92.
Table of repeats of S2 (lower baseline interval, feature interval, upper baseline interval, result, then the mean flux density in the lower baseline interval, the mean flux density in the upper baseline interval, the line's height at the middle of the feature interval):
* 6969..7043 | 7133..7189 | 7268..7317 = 1.31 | 8.2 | 7.96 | 8.07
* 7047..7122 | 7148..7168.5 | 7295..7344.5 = 0.79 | 8.22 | 8.12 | 8.19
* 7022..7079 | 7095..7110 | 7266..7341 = 0.88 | 8.47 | 8.03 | 8.38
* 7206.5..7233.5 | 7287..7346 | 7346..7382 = -1.26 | 7.8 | 7.96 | 7.9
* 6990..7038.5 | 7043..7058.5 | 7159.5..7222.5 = -0.69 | 8.21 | 7.75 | 8.12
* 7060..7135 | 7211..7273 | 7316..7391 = 0.94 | 8.12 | 8.07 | 8.09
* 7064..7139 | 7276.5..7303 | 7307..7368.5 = 0.87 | 8.1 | 8.12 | 8.12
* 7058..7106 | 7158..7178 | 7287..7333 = 0.75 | 8.34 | 8.04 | 8.23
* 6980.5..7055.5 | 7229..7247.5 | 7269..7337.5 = -0.08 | 8.26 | 8.02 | 8.08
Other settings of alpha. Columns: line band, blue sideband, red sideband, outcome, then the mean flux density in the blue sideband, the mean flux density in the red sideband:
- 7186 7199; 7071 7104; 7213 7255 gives 0.5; 8.27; 8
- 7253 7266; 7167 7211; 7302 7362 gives 0.2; 7.66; 8.13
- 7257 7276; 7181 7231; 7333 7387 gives -0.3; 7.72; 8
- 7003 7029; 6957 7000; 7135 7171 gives -0.4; 8.12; 7.9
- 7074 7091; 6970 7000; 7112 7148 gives -1.1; 8.16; 7.85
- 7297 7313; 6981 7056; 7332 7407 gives 0.1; 8.26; 7.98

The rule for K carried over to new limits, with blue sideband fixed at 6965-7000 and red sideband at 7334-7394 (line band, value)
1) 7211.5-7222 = 0.1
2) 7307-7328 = -0.6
